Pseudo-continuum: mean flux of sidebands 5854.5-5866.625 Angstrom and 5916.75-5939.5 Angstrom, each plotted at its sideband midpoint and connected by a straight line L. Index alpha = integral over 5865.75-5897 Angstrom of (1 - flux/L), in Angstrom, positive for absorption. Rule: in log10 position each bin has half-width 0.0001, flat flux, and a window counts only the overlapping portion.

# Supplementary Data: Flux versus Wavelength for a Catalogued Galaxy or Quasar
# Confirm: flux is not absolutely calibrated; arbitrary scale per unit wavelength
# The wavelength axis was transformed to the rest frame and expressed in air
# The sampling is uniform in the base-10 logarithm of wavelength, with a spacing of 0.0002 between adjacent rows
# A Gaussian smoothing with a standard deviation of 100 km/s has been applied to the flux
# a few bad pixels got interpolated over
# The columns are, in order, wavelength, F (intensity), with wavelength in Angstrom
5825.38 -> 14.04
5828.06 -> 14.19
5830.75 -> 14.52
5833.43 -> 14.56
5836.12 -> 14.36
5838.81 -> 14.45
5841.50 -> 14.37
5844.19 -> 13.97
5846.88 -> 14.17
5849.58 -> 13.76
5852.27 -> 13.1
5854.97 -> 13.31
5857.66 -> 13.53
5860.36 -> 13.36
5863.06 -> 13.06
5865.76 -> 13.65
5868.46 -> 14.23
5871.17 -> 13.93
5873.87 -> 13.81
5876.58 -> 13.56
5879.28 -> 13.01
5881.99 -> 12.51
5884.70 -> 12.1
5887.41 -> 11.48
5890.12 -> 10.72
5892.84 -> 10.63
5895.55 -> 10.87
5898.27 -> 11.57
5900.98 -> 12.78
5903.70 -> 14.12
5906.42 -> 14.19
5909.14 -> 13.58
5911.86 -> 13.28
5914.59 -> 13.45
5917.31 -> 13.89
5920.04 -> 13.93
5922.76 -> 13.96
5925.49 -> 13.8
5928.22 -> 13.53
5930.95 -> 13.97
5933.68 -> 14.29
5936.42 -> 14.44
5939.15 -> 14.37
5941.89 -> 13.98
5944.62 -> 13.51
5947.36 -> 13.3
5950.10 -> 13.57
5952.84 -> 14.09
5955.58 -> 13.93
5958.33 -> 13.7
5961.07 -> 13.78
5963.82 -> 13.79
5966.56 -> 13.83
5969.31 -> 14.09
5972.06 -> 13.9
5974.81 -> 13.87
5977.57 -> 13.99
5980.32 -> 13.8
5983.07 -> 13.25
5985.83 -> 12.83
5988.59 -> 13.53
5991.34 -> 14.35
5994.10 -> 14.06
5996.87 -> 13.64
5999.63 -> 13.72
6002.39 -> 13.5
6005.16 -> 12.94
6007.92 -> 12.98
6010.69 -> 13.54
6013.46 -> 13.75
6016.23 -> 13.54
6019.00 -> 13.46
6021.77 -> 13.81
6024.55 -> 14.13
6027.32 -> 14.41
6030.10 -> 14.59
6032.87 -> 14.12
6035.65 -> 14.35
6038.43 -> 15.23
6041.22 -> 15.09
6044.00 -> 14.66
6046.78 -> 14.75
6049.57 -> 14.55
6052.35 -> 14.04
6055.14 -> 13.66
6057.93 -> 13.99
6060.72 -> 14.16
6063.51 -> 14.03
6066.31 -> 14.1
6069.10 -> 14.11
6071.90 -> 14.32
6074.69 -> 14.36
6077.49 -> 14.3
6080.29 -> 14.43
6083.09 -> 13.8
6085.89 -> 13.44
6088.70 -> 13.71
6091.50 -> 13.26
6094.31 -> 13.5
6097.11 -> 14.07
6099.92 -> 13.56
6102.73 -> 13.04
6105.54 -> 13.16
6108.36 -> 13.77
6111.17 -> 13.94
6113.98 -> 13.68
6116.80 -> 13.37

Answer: 2.5 Angstrom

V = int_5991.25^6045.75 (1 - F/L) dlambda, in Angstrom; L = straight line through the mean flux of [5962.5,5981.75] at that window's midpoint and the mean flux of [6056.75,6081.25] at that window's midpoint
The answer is 0.20 Angstrom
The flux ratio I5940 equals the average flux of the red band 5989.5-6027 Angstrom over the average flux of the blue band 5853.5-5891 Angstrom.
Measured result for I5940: 1.05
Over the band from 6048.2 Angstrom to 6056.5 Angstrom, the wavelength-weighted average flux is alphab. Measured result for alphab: 14.1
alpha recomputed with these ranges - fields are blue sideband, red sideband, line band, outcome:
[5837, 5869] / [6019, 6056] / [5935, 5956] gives 0.3 Angstrom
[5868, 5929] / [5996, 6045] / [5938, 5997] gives -1.1 Angstrom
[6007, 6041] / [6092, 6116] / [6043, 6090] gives -1.2 Angstrom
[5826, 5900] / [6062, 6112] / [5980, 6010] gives 0.2 Angstrom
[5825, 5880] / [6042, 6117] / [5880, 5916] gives 3.8 Angstrom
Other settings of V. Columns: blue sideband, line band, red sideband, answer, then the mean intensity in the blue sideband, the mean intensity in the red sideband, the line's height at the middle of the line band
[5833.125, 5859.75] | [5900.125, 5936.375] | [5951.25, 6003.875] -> 0.1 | 13.9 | 13.8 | 13.8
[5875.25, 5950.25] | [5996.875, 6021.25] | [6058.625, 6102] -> 0.3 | 13.2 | 13.9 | 13.6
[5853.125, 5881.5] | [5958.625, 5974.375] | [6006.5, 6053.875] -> 0.1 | 13.5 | 14.2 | 13.9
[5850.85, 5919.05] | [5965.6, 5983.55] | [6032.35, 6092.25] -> -0.3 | 13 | 14.2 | 13.6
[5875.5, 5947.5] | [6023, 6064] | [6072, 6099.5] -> -2.0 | 13.1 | 13.9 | 13.7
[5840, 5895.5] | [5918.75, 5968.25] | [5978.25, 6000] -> -1.6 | 13.1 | 13.7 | 13.4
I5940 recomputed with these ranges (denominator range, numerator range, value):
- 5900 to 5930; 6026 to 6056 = 1.06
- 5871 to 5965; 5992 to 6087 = 1.06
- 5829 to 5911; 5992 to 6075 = 1.06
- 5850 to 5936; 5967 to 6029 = 1.04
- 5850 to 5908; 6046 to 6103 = 1.09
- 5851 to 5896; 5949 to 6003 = 1.08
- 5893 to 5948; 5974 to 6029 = 1.01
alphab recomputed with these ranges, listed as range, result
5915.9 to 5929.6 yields 13.8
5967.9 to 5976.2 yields 13.9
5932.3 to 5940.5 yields 14.4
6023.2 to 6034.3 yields 14.3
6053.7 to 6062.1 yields 13.9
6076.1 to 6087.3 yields 14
